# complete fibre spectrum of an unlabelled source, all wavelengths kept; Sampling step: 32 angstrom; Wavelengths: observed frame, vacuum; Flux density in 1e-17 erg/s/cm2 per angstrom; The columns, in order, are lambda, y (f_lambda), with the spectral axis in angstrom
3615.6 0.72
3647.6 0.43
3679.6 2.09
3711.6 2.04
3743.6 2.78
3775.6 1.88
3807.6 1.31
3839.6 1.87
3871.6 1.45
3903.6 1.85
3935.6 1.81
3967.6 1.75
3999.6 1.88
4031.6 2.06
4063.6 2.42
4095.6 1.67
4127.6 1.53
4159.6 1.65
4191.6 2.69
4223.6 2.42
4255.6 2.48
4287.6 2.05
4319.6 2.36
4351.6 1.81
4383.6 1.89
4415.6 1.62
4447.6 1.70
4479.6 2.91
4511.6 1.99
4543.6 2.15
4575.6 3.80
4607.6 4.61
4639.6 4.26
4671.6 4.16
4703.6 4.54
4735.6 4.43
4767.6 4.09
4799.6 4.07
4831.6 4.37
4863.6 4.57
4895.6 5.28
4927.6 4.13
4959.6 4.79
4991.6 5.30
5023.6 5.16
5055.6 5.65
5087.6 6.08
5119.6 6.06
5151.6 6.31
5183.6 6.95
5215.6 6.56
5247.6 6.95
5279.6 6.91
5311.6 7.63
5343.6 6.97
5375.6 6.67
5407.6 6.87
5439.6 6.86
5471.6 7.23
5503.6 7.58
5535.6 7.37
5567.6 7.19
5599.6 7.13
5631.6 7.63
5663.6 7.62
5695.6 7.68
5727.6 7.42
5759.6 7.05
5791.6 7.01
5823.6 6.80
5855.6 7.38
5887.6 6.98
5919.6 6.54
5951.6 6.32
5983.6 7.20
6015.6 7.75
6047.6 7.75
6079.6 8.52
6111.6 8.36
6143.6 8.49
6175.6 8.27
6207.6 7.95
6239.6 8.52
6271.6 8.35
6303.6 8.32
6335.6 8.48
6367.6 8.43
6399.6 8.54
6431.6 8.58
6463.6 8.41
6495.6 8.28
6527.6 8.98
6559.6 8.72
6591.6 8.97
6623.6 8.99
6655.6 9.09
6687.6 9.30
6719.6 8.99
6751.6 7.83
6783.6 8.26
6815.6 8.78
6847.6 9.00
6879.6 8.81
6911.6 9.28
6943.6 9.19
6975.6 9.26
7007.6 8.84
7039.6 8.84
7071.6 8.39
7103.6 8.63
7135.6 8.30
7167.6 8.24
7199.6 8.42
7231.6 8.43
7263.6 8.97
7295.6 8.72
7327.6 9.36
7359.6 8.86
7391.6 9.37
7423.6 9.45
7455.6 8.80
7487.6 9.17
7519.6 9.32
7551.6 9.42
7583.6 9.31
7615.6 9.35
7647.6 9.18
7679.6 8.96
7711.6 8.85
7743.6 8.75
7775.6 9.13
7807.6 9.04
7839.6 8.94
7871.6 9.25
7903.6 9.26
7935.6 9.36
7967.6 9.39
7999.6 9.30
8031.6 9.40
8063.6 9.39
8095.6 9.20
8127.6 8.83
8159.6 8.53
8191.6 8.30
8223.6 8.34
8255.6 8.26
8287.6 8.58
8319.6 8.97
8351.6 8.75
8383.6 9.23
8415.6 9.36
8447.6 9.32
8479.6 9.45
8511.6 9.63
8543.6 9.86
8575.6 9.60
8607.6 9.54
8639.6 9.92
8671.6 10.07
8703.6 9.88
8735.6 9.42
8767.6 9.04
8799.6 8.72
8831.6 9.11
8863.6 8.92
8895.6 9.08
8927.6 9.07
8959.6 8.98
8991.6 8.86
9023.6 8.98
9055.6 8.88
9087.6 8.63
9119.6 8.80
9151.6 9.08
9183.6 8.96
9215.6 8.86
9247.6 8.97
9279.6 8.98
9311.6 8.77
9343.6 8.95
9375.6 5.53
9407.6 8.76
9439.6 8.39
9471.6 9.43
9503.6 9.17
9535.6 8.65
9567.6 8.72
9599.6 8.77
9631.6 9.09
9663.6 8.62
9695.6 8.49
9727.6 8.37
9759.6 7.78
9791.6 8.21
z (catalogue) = 0.147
